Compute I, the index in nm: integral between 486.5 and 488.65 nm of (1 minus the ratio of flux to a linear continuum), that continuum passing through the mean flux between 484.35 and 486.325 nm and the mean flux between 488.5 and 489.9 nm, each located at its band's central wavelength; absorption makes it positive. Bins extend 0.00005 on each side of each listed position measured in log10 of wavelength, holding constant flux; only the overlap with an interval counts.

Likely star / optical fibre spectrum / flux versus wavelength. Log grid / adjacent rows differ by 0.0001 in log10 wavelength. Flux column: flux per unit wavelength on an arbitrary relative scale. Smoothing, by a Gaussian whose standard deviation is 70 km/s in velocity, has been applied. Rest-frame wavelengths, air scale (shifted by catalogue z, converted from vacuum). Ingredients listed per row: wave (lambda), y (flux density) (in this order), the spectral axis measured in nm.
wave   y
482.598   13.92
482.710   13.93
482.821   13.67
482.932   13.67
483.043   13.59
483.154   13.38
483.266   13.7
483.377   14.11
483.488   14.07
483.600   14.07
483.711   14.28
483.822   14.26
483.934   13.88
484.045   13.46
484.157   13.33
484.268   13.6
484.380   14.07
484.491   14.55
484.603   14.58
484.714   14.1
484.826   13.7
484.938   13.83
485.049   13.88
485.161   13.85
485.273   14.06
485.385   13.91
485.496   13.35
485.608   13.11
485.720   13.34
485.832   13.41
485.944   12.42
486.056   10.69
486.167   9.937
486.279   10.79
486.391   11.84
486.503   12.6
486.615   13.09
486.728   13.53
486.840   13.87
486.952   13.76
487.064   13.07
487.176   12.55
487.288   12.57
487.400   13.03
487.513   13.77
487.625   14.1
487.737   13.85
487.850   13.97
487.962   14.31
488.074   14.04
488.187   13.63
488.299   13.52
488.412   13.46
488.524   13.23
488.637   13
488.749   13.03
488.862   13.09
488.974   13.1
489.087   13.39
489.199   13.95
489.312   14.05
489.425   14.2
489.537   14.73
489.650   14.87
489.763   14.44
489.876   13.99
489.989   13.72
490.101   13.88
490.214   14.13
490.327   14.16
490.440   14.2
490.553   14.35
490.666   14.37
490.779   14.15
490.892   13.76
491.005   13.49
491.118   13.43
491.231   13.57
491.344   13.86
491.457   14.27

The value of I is 0.010 nm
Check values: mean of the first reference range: 13.2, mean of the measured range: 13.5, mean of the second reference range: 13.8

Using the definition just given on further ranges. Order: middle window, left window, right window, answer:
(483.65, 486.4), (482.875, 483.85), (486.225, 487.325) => 0.010 nm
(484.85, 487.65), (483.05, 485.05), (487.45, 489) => 0.158 nm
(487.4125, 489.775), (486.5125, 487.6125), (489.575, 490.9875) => -0.016 nm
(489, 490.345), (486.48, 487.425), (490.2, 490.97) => -0.021 nm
